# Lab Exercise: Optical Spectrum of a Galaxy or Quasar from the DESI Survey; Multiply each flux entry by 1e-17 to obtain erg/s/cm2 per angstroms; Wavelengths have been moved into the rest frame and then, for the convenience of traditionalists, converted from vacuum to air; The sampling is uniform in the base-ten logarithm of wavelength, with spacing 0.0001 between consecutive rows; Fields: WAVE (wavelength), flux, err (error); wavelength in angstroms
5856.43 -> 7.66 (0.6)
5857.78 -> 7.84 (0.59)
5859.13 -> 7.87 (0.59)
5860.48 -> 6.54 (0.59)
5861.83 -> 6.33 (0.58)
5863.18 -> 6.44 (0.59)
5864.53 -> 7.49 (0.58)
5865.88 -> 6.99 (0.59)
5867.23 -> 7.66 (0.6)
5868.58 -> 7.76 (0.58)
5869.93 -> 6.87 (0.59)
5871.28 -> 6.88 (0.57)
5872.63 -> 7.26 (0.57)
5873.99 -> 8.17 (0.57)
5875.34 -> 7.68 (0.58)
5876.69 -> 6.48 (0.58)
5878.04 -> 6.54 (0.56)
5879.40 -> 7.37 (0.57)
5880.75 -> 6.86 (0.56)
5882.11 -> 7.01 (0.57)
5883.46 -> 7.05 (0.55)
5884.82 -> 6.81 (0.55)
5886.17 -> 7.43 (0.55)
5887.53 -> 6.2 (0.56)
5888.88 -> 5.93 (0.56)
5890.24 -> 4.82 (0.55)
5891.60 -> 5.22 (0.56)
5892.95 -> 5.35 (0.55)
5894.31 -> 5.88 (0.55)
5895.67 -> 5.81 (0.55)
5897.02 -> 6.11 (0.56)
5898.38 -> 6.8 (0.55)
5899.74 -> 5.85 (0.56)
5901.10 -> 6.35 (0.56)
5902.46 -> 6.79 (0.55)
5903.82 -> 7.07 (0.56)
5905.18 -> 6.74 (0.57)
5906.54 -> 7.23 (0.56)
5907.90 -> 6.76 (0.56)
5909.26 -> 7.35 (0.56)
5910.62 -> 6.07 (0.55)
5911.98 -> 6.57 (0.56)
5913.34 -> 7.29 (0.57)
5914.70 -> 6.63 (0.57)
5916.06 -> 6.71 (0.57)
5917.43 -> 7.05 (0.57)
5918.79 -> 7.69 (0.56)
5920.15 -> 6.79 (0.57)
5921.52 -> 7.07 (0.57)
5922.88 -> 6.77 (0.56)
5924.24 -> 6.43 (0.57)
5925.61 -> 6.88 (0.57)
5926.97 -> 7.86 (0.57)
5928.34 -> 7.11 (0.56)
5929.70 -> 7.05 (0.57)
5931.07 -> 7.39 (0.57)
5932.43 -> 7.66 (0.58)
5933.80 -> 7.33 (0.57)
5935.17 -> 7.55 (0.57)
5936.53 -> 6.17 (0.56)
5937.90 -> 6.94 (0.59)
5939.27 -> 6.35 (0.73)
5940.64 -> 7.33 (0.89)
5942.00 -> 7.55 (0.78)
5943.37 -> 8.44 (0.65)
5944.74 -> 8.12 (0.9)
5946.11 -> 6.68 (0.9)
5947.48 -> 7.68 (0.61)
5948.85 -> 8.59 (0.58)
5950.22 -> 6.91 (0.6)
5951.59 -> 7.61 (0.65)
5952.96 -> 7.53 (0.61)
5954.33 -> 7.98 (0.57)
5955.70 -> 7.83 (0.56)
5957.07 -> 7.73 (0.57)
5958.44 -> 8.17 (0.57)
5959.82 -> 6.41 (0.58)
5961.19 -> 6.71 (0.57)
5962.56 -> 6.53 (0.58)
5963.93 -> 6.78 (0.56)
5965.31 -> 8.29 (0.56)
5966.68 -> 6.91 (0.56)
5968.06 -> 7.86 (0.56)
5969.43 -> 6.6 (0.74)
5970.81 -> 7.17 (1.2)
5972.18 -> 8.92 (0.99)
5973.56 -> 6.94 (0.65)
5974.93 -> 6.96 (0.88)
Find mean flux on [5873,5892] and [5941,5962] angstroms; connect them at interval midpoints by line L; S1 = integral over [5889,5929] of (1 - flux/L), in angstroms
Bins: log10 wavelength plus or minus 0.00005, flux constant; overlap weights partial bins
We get 2.7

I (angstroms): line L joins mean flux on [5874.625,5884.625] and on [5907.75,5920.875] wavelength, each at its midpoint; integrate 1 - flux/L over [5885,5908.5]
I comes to 2.3 angstroms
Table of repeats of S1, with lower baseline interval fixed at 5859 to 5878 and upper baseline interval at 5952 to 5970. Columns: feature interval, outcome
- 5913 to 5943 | 0.76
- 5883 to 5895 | 1.87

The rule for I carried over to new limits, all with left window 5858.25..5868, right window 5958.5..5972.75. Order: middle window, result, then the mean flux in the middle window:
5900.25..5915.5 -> 0.8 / 6.8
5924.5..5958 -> -1.0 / 7.42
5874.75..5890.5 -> 0.8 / 6.73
